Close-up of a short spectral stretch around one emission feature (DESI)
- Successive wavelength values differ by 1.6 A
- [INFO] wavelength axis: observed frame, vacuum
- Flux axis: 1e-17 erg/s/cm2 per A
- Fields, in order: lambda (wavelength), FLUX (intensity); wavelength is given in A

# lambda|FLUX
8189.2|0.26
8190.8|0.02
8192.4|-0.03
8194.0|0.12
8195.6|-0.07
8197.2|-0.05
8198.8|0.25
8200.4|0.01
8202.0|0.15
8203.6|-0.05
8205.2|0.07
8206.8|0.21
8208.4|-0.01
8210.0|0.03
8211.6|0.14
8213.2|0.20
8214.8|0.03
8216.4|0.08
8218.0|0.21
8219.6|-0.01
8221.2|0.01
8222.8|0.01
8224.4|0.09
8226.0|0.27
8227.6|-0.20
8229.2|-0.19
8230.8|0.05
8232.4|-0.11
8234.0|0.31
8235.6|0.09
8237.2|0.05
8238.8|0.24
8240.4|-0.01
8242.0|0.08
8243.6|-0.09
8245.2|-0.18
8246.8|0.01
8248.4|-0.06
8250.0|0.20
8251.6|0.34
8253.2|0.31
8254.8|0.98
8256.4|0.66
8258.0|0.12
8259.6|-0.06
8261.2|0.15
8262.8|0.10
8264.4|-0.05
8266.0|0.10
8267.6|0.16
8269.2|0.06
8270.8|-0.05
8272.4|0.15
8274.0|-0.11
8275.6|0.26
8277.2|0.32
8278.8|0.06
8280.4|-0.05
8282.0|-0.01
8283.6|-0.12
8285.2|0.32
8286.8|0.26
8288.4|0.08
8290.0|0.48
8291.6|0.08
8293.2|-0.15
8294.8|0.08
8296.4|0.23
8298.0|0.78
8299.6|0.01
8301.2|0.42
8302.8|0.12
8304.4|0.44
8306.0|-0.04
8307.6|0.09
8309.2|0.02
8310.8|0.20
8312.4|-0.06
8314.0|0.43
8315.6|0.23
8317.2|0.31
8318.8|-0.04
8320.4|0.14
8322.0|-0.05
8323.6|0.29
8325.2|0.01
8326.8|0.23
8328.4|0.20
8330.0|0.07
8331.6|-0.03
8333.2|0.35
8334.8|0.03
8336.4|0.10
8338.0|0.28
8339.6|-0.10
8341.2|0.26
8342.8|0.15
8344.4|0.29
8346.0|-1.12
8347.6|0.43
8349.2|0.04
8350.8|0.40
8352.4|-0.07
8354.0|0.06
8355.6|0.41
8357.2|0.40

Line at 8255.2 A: Hbeta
